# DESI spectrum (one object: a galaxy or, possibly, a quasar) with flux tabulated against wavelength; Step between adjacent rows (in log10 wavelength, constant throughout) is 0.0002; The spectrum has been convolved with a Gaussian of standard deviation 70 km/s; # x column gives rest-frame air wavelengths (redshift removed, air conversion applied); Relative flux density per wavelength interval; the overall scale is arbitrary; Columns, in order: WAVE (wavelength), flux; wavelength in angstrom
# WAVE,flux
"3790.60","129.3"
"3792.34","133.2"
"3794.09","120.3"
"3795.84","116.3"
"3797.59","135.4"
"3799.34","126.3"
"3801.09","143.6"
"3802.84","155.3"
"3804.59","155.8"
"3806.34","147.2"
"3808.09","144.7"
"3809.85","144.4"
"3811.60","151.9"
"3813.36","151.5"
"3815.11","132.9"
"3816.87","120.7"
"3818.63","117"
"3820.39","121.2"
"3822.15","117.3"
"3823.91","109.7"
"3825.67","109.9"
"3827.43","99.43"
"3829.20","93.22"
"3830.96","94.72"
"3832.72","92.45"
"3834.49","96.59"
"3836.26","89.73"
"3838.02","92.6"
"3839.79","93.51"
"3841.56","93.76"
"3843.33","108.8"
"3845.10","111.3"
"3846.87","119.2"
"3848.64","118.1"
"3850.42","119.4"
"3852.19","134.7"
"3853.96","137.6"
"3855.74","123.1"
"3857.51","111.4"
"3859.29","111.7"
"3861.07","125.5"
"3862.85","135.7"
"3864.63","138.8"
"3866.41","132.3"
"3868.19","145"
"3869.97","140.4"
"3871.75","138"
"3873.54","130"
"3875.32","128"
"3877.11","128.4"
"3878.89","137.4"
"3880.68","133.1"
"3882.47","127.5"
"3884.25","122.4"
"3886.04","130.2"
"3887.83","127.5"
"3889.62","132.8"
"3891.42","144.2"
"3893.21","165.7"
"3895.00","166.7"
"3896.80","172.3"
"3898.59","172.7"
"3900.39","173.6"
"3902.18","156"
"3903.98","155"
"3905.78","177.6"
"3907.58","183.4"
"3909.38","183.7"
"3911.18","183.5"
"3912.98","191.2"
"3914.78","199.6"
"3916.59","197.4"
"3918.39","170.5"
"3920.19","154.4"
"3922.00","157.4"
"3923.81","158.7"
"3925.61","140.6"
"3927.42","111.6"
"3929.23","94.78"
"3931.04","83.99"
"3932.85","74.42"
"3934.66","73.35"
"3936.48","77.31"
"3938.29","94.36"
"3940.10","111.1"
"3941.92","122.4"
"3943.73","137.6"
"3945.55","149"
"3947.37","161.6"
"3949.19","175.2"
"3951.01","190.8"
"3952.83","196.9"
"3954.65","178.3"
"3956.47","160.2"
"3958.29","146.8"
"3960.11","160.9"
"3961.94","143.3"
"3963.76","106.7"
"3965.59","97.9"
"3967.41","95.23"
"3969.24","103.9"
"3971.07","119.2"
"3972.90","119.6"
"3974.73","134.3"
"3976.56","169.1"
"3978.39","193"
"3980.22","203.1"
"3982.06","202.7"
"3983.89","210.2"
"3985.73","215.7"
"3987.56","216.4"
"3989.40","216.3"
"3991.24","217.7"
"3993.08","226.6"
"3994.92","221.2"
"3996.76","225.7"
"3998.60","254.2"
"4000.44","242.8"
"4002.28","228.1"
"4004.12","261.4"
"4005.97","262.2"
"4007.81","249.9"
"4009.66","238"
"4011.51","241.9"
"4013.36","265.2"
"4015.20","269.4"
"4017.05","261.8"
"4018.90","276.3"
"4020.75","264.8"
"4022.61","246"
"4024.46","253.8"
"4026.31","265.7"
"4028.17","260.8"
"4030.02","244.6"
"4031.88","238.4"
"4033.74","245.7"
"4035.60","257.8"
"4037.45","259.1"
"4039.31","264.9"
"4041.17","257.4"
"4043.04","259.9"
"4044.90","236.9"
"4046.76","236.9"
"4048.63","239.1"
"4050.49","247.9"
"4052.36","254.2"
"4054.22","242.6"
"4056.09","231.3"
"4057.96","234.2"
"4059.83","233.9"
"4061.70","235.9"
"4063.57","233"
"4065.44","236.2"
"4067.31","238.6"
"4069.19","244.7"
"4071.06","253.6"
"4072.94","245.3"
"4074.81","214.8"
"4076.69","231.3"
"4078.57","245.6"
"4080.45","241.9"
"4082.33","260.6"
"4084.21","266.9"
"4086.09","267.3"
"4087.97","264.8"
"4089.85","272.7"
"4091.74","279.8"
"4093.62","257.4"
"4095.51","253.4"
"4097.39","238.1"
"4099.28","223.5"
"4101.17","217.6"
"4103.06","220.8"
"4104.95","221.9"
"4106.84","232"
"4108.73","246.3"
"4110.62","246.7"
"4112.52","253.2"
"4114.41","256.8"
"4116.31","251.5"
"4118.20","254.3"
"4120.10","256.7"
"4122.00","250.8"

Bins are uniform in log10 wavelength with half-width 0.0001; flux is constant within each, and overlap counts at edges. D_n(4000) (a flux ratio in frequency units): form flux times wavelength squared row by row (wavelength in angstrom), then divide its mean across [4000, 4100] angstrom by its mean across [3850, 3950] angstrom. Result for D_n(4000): 1.92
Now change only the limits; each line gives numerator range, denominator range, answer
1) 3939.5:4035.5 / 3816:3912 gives 1.65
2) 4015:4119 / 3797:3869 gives 2.29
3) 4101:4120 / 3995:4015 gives 1.03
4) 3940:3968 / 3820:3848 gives 1.53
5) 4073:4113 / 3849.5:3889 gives 2.11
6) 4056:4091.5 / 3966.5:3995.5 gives 1.44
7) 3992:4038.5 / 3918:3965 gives 1.92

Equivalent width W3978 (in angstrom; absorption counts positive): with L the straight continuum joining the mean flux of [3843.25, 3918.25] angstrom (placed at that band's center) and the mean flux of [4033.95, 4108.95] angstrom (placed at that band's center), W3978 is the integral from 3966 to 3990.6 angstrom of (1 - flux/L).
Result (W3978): 3.6 angstrom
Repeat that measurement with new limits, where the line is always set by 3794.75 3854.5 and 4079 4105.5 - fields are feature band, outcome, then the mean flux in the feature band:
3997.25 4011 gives -2.7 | 247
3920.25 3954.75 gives 8.8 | 131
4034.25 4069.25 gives -2.3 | 244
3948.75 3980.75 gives 6.6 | 149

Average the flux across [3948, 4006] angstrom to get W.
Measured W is 183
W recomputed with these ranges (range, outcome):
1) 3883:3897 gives 143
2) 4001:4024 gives 255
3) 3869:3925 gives 156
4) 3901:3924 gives 175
